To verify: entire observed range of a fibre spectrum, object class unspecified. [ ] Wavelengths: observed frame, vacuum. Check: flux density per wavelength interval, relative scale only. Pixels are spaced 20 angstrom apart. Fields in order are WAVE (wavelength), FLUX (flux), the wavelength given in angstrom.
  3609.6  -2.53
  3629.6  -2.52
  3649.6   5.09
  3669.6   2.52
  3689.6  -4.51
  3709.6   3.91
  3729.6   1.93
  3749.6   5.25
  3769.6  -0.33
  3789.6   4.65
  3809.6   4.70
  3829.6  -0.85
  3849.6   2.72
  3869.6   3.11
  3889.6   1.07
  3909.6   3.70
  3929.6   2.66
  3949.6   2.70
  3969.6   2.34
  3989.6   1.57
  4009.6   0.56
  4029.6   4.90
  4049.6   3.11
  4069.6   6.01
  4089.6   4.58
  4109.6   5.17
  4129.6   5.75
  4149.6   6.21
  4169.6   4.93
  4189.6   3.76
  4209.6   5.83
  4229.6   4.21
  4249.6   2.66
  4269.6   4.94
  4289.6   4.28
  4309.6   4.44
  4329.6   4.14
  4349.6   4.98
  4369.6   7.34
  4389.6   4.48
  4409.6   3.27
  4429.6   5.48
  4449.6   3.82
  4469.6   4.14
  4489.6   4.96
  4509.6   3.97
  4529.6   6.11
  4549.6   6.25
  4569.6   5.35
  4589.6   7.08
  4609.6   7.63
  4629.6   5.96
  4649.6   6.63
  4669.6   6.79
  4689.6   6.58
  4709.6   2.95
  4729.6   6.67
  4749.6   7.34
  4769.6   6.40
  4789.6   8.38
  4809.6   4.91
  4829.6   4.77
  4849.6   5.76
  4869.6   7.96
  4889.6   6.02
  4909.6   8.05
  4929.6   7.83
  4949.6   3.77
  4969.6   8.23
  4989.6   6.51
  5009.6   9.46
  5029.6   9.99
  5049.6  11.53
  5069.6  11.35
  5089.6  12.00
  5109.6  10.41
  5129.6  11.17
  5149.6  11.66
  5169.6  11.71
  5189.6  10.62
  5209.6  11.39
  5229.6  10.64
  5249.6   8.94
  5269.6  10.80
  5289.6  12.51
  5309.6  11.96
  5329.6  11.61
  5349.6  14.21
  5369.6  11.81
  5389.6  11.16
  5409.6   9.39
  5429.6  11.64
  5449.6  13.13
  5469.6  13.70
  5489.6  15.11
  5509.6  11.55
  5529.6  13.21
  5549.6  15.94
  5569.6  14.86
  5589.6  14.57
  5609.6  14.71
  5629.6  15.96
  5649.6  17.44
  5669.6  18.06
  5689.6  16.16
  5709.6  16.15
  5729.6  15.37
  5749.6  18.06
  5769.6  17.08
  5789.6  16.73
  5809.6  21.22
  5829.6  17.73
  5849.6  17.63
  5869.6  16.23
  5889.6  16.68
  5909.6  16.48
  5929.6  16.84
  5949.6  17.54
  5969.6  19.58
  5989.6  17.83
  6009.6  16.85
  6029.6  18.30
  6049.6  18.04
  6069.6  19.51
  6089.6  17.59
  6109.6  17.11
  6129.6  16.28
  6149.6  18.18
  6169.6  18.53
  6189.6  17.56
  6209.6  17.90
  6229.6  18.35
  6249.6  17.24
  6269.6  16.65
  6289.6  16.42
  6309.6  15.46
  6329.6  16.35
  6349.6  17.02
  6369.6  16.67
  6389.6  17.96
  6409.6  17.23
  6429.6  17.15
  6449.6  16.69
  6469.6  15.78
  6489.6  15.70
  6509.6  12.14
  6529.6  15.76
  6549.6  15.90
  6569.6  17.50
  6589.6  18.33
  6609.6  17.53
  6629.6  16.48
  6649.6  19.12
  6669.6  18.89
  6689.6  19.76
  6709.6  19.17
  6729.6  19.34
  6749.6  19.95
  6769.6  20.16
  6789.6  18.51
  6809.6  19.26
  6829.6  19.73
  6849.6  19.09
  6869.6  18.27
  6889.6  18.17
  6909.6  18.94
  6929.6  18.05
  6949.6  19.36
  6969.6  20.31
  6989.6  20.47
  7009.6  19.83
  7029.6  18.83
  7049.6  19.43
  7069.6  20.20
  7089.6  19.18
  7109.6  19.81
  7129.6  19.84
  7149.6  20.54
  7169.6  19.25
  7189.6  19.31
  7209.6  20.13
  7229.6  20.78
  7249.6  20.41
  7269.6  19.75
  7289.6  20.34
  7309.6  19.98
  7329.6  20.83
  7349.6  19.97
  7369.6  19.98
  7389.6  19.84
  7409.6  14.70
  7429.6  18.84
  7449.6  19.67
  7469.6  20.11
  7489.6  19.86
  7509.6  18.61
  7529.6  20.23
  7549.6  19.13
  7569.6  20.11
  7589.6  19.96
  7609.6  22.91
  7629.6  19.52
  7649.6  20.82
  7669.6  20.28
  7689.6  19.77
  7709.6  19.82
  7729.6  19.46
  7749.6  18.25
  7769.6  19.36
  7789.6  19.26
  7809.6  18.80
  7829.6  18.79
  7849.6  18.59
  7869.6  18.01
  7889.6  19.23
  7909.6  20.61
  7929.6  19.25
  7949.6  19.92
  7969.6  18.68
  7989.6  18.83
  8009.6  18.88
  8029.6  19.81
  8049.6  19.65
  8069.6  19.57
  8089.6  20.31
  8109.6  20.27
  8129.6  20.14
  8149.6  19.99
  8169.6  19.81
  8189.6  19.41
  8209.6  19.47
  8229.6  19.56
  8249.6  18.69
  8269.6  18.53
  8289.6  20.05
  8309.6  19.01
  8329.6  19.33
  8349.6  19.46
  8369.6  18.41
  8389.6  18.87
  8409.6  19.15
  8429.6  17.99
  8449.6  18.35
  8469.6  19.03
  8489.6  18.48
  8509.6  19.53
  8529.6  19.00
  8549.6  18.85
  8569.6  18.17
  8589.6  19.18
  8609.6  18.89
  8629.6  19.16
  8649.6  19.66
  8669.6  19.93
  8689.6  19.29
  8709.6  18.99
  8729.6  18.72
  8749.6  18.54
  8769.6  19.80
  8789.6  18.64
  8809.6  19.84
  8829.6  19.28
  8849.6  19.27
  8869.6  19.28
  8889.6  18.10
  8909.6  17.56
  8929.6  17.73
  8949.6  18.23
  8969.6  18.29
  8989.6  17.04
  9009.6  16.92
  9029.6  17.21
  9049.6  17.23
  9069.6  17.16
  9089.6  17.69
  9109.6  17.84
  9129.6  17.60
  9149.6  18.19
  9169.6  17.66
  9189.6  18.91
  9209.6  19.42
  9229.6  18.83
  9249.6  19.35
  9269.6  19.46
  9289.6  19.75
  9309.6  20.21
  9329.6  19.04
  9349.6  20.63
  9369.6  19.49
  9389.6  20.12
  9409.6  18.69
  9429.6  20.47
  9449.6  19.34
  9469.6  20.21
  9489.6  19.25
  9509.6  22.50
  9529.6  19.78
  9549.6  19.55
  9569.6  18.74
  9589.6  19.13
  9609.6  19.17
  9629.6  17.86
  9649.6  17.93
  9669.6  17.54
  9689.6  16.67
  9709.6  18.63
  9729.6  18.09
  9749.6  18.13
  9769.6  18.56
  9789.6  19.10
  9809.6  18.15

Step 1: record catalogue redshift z 0.258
